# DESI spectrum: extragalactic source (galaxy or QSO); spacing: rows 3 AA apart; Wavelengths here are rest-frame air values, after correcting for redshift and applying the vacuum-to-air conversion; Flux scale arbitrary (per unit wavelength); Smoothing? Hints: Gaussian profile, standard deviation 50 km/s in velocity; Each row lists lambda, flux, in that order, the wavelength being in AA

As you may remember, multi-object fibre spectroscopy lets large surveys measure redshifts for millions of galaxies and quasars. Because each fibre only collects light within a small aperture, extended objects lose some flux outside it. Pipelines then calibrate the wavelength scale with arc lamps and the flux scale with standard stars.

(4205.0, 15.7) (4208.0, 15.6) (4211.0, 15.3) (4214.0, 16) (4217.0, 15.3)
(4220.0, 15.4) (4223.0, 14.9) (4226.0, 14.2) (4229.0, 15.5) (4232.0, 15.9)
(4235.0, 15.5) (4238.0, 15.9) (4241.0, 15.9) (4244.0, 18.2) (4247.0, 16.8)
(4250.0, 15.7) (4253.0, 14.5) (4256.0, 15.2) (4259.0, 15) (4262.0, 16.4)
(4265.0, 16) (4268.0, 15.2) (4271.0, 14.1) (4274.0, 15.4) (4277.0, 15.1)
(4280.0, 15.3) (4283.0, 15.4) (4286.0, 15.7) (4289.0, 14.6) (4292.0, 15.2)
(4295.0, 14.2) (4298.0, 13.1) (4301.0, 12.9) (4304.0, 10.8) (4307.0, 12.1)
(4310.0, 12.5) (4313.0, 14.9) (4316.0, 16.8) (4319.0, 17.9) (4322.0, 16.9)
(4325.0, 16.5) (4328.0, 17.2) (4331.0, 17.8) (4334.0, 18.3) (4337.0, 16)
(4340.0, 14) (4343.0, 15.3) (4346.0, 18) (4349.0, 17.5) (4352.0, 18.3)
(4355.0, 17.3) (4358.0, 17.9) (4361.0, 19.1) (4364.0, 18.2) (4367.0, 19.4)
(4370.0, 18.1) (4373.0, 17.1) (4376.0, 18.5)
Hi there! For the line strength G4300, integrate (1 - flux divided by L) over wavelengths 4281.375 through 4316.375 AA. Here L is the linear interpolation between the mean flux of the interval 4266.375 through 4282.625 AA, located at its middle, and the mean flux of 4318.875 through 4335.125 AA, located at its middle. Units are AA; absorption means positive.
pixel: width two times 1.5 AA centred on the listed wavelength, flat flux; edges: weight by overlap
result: 4.71 AA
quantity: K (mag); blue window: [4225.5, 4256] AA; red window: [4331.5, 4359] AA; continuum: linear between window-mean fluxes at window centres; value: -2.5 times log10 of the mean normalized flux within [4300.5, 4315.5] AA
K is 0.272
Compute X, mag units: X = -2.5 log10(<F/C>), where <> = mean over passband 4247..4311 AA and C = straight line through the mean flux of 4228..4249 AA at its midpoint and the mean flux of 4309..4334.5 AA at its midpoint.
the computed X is 0.128 mag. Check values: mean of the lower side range 16.2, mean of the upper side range 16.5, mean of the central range 14.6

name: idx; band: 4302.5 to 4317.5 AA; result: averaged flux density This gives 13.4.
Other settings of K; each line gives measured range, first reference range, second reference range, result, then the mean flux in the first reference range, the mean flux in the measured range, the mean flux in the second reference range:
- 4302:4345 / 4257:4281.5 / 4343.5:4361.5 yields 0.098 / 15.3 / 15.5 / 17.8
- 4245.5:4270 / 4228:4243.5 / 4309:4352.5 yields 0.033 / 15.9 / 15.6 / 16.5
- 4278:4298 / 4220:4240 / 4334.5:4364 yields 0.090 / 15.3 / 14.9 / 17.1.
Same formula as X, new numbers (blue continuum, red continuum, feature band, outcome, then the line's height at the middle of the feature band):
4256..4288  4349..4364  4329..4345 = 0.07 mag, 17.5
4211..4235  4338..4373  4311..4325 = 0.03 mag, 16.9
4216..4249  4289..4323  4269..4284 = -0.01 mag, 14.9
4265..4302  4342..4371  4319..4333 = -0.04 mag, 16.6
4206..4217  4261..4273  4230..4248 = -0.06 mag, 15.5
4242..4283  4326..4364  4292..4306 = 0.25 mag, 16.3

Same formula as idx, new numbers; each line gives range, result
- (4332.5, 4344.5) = 15.9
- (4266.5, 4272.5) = 14.6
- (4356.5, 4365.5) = 18.4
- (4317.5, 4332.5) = 17.3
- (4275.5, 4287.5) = 15.4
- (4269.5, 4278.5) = 14.9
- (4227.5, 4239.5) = 15.7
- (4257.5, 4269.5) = 15.6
